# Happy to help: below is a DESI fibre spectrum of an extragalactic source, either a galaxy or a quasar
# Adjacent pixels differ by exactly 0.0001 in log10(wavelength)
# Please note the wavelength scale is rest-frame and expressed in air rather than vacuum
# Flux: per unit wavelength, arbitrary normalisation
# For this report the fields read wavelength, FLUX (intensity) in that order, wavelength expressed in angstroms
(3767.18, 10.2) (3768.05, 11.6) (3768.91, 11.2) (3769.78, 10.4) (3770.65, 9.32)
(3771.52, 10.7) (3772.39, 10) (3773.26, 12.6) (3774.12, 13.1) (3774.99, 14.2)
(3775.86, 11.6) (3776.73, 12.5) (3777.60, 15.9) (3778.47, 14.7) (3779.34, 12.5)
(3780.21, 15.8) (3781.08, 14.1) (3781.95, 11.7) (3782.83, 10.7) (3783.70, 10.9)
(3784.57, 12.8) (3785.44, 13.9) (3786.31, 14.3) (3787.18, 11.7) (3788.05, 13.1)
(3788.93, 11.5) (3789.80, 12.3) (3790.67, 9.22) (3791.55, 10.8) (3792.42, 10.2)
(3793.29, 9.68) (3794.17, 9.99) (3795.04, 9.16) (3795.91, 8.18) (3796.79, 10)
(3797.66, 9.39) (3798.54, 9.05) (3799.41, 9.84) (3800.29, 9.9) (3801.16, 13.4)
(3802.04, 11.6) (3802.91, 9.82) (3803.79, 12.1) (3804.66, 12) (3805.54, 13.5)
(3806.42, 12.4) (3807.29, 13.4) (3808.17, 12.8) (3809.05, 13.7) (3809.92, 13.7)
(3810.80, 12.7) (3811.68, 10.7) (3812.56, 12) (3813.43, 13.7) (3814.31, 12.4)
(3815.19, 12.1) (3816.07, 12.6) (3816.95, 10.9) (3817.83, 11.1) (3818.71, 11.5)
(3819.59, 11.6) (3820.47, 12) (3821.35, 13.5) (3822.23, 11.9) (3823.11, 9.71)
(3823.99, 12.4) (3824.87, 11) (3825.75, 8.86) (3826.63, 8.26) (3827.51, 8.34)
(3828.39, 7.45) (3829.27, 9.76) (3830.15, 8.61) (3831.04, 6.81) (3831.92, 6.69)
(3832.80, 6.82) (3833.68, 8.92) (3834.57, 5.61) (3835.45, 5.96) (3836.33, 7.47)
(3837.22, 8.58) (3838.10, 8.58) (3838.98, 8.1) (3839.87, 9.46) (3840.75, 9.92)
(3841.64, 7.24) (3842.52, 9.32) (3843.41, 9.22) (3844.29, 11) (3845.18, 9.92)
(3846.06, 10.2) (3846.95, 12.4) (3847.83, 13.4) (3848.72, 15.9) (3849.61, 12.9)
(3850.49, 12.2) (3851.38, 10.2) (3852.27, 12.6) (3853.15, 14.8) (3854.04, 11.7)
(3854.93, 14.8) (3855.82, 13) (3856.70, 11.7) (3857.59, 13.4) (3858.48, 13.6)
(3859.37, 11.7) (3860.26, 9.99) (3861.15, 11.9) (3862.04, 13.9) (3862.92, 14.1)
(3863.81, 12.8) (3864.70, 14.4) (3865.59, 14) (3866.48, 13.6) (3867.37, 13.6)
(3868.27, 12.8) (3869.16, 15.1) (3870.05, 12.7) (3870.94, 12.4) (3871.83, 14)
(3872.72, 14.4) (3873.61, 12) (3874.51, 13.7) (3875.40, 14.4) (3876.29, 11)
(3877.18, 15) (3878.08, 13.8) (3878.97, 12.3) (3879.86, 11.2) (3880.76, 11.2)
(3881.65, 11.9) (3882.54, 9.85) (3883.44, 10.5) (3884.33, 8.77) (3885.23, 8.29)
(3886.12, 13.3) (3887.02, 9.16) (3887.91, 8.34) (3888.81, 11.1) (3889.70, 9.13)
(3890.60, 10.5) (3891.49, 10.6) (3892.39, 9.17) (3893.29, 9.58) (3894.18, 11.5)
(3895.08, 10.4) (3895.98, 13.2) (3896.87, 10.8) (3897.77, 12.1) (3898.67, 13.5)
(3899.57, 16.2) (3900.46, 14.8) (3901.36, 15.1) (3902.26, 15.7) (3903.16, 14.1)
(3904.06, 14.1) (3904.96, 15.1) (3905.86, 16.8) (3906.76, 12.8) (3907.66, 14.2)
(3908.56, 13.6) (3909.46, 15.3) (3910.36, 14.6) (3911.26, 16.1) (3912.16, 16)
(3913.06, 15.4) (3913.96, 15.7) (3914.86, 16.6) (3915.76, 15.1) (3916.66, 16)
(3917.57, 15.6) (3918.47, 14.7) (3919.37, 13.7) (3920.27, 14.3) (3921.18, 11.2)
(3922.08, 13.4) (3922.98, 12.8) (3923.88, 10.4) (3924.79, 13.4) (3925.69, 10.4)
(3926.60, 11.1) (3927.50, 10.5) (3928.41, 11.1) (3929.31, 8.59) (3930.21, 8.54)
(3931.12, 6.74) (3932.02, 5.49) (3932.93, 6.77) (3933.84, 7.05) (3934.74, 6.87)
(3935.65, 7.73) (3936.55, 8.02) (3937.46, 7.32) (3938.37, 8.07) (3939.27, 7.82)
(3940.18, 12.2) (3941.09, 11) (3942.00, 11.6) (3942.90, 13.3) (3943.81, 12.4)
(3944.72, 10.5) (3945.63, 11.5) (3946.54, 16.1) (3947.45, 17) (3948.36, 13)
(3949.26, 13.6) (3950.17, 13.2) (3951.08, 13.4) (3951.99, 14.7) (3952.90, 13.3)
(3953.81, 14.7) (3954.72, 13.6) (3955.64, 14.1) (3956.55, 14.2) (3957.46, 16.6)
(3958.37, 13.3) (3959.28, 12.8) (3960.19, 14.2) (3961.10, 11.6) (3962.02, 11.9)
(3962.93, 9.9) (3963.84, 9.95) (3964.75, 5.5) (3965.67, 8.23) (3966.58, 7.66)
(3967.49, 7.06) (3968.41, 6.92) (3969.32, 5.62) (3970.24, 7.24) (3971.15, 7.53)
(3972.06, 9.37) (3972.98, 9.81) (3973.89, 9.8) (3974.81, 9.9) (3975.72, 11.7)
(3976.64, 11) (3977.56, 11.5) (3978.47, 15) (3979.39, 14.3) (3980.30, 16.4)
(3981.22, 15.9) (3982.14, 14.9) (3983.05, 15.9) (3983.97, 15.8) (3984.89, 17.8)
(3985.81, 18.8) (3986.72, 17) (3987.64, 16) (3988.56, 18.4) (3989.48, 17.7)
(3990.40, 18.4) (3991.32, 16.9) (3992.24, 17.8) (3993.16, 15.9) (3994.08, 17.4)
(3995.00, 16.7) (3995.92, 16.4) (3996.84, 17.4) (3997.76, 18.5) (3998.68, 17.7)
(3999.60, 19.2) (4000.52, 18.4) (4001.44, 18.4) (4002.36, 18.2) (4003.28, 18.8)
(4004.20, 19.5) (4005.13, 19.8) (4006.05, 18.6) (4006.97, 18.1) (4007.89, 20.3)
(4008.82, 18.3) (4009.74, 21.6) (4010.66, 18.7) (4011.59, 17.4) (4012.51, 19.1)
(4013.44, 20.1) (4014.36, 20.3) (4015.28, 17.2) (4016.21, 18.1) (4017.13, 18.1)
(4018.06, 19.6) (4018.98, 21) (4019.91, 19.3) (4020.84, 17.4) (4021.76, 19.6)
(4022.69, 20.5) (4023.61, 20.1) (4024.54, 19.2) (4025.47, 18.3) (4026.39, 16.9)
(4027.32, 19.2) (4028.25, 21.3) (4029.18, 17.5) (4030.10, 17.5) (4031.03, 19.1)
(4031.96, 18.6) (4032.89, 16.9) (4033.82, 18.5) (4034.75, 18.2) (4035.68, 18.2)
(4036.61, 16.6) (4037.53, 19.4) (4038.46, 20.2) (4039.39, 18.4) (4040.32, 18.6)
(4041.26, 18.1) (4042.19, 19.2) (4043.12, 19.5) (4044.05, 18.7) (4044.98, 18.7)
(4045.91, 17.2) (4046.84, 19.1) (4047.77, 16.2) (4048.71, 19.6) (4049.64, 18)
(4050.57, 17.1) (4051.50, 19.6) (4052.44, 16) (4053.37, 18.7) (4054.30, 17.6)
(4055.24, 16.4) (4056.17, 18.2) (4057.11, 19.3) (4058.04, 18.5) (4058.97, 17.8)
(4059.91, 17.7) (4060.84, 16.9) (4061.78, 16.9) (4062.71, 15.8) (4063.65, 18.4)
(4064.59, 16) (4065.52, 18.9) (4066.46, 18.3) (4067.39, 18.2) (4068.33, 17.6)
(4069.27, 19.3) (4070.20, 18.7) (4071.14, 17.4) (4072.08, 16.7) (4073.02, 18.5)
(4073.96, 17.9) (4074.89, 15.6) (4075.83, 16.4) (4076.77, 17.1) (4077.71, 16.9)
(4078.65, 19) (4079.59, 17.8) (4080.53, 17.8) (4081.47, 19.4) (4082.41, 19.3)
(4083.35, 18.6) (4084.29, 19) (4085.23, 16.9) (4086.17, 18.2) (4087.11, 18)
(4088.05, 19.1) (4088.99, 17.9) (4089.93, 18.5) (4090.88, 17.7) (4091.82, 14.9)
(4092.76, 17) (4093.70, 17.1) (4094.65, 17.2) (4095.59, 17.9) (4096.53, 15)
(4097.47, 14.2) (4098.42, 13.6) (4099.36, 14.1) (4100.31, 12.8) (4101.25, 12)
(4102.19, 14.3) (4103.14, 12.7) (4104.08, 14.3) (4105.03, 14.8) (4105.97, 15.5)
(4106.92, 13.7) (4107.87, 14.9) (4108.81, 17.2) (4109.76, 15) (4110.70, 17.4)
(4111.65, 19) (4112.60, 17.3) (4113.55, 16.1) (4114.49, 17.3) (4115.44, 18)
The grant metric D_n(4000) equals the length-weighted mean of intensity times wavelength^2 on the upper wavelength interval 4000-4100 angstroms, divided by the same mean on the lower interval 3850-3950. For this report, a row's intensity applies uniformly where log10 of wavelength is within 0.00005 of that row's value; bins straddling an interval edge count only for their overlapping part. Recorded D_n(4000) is 1.59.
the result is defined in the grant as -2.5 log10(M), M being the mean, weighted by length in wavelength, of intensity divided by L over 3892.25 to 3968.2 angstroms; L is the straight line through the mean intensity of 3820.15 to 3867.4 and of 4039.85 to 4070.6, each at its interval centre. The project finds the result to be 0.12 mag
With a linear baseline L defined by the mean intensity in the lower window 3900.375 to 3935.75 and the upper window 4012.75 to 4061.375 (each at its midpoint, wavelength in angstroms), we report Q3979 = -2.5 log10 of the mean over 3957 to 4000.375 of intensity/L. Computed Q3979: 0.16 mag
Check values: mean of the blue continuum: 12.7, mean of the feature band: 13.6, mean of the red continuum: 18.5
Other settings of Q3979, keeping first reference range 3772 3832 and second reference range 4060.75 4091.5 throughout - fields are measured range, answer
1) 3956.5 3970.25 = 0.44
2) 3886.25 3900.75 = 0.21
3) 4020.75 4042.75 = -0.11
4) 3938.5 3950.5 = 0.19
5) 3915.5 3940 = 0.34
